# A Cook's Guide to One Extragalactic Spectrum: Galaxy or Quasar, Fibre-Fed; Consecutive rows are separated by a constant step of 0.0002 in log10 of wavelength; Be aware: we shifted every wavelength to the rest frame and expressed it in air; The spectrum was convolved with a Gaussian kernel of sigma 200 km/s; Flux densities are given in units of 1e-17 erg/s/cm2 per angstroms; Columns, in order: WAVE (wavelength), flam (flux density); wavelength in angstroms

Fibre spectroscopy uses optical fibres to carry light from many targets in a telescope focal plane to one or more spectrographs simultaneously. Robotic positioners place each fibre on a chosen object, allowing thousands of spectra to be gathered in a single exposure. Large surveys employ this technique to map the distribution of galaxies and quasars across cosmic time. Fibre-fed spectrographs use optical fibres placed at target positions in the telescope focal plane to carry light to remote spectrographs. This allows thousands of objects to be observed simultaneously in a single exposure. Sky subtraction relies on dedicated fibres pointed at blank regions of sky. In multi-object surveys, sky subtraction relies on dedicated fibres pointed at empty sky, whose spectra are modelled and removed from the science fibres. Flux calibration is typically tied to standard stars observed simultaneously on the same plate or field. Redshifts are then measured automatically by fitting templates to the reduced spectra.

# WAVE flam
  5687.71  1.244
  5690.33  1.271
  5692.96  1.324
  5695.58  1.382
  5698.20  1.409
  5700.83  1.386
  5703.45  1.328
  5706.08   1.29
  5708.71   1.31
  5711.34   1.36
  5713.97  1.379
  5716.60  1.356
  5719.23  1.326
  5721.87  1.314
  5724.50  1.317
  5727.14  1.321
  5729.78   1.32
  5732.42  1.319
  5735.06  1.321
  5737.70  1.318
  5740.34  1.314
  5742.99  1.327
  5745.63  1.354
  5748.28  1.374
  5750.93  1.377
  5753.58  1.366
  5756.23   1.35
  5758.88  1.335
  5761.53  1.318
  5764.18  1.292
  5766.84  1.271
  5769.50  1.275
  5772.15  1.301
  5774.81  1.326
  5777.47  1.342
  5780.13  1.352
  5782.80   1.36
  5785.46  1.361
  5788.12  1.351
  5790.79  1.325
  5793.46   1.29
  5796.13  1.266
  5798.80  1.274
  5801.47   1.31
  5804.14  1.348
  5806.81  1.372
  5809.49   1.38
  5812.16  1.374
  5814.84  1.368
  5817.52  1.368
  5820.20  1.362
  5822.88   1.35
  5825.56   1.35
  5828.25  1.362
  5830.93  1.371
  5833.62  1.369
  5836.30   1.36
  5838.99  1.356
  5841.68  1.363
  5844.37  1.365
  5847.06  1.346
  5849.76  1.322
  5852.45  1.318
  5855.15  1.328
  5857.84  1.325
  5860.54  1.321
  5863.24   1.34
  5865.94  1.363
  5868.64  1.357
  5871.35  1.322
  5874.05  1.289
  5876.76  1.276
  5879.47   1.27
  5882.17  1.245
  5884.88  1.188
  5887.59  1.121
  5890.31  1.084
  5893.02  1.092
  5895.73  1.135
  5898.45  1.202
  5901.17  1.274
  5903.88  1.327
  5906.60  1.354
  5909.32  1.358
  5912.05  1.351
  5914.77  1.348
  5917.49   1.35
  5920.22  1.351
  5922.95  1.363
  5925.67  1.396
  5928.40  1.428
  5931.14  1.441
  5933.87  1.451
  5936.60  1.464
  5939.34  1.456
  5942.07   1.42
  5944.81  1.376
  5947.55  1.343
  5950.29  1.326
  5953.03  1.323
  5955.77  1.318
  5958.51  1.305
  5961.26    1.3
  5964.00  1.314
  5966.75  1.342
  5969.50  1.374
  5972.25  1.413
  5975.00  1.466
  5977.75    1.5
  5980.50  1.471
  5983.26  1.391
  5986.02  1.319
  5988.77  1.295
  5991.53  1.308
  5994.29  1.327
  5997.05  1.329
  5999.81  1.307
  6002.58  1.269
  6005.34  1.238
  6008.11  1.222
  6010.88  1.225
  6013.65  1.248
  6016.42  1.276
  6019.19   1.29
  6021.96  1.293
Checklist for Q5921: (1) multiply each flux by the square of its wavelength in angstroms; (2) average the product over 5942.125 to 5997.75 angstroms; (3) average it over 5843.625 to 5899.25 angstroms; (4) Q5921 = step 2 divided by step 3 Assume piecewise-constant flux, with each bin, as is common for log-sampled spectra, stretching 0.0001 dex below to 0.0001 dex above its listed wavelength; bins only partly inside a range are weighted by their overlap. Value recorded 1.11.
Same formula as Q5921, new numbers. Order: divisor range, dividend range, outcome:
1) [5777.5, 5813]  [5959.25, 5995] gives 1.09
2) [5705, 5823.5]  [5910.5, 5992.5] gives 1.10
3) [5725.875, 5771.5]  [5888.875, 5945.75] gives 1.07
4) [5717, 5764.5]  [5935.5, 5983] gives 1.12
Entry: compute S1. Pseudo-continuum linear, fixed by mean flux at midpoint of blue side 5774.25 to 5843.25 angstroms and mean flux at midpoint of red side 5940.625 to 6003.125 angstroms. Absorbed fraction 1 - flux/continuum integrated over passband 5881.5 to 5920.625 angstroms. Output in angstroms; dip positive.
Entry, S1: 2.94 angstroms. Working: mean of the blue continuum 1.35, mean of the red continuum 1.36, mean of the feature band 1.25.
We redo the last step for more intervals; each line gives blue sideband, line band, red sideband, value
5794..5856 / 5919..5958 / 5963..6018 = -1.5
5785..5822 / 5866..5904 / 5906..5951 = 3.9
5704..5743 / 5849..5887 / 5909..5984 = 1.8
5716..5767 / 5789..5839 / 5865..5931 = -1.3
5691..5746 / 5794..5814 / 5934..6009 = 0.2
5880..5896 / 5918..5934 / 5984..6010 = -2.6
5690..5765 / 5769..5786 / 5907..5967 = 0.2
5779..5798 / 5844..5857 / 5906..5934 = 0.2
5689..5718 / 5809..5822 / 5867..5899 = -1.1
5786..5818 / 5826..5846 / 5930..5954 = -0.2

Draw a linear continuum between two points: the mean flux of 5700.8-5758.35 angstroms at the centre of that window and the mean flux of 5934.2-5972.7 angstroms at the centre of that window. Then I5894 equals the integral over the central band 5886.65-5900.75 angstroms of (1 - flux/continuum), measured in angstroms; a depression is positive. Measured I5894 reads 2.28 angstroms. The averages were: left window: 1.34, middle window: 1.14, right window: 1.36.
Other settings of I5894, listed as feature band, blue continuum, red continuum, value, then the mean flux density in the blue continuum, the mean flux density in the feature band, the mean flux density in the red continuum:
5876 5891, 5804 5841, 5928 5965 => 1.9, 1.36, 1.2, 1.38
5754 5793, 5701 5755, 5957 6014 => 0.3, 1.34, 1.33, 1.33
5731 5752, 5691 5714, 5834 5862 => 0.1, 1.35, 1.34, 1.34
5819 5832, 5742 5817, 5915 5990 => -0.1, 1.33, 1.36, 1.38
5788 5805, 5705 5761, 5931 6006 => 0.5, 1.34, 1.3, 1.36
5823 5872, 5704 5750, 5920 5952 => 0.9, 1.33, 1.35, 1.4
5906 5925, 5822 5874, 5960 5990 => 0.1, 1.35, 1.36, 1.38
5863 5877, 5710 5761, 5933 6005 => 0.3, 1.34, 1.33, 1.36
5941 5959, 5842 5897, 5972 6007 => -0.3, 1.27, 1.35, 1.35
